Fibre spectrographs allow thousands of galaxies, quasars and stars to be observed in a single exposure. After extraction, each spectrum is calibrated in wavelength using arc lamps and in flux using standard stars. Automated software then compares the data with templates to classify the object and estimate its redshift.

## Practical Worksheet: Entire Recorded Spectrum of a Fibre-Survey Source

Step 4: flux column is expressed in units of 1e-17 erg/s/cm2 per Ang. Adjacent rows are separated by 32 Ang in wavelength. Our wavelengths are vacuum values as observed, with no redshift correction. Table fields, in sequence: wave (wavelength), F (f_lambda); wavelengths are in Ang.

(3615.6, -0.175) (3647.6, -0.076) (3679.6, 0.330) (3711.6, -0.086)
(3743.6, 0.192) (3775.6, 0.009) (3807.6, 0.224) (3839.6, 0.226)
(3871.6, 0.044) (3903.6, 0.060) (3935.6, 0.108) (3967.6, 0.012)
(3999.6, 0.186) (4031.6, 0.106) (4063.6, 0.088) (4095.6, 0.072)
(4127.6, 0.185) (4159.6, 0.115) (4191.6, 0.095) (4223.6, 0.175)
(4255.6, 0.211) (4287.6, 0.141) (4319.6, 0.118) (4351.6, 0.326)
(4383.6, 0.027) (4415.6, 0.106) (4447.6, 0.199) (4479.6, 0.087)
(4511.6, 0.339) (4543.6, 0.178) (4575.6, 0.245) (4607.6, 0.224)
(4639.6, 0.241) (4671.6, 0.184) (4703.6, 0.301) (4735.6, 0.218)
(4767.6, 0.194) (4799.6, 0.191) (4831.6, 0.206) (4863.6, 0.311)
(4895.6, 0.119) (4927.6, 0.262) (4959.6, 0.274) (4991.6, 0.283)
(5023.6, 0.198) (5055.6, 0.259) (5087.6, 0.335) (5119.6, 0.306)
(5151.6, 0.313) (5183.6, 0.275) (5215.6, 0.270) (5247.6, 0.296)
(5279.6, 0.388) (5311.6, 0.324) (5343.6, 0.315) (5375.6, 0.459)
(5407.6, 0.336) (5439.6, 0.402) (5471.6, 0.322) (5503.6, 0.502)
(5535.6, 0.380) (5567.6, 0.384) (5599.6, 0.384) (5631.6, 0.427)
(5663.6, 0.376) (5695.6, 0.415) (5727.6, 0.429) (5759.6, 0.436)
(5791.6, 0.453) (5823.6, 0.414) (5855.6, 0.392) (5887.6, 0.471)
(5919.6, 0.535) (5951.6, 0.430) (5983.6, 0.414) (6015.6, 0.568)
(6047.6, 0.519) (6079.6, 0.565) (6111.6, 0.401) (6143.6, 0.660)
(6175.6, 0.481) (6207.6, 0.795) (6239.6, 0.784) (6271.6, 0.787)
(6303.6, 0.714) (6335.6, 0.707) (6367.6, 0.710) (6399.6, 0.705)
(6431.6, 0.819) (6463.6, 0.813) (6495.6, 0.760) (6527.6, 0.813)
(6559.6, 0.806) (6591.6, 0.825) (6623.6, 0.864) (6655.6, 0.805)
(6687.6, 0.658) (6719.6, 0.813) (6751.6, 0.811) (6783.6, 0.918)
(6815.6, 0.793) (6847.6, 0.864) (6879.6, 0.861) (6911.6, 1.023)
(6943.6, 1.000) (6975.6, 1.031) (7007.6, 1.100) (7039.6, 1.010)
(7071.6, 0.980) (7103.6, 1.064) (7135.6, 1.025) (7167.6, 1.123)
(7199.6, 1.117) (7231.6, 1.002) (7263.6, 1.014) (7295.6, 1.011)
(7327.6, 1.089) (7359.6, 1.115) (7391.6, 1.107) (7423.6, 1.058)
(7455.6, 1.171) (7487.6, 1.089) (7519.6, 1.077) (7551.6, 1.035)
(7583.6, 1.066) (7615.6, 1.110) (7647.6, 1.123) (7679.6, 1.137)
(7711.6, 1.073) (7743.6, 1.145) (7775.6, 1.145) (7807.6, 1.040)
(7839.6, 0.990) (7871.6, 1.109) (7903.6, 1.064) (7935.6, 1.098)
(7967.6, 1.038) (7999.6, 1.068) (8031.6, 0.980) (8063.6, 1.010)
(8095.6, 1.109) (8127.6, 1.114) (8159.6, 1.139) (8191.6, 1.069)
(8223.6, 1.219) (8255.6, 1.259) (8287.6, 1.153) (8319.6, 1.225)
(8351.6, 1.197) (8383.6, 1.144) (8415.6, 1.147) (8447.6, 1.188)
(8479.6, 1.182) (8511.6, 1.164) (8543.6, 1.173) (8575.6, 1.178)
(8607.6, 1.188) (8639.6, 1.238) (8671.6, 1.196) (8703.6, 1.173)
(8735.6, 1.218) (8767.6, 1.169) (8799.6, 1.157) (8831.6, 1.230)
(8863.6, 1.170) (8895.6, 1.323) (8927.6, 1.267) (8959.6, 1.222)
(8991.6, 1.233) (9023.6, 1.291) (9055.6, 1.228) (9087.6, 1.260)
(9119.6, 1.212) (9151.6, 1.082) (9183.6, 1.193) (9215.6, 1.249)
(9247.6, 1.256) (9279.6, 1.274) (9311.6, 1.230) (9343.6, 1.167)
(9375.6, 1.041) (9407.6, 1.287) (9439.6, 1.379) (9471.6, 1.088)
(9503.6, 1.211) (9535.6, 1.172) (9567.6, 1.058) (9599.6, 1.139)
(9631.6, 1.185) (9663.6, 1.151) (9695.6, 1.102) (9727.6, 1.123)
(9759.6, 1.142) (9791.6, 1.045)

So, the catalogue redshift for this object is 0.55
